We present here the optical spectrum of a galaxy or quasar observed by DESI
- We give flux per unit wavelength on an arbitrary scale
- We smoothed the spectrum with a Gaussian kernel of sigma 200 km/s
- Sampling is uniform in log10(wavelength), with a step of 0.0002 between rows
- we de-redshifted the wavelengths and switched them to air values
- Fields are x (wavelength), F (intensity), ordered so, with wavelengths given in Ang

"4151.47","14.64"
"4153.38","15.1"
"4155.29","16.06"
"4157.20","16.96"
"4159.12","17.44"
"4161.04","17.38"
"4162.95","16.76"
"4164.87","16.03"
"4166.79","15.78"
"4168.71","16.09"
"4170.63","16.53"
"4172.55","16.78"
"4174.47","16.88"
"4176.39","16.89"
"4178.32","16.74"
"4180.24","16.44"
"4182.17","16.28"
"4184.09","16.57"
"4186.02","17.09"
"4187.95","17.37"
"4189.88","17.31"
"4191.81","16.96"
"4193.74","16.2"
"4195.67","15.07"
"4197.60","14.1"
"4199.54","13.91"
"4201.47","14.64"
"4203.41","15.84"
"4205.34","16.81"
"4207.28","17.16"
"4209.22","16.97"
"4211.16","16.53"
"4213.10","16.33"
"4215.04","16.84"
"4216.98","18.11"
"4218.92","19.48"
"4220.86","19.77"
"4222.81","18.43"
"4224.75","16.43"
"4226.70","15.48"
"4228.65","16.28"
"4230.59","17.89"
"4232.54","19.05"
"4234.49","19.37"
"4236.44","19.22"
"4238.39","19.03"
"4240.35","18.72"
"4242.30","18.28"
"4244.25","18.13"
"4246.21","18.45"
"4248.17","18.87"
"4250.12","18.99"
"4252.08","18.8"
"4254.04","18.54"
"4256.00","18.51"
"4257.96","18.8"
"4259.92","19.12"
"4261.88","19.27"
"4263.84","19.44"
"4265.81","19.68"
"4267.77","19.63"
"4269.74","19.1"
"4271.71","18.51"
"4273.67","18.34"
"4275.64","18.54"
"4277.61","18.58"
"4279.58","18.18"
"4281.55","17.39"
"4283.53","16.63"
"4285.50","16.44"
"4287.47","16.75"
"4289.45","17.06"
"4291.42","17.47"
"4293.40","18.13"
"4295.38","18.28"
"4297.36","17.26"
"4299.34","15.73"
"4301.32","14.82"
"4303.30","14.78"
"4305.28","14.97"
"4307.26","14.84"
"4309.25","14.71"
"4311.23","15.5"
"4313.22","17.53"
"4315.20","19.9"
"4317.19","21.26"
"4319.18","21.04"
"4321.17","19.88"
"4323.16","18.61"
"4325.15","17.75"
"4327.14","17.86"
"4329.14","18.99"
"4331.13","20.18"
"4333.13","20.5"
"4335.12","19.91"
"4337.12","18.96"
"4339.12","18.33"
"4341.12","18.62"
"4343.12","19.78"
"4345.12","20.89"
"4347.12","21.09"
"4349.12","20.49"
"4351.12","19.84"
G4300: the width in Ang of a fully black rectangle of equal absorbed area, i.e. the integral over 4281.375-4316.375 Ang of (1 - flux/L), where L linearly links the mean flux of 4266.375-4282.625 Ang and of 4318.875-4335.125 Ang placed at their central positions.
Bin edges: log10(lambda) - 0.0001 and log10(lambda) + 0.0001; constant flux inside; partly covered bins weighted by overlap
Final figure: 4.3 Ang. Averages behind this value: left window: 18.5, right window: 19.3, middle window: 16.6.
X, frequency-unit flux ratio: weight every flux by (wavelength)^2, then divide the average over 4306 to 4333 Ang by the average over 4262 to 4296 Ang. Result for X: 1.03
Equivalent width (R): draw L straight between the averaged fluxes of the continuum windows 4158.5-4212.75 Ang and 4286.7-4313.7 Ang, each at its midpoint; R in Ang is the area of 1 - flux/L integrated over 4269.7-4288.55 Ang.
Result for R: -1.75 Ang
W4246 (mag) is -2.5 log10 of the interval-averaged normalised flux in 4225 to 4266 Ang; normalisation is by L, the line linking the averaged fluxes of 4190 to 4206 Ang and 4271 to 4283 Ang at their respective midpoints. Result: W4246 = -0.084 mag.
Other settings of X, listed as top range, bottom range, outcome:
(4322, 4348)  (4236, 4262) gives 1.07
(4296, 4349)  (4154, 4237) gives 1.15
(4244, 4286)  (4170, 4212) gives 1.18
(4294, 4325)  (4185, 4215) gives 1.13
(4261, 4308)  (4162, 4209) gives 1.13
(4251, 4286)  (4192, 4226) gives 1.15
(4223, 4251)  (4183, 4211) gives 1.15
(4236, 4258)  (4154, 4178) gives 1.17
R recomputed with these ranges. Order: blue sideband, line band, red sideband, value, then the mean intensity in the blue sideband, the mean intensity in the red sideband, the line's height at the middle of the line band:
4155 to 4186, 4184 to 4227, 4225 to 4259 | 1.9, 16.6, 18.3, 17.5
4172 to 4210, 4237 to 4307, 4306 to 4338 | -1.1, 16.3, 18.6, 17.7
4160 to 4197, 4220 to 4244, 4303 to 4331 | -1.5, 16.6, 17.8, 17.1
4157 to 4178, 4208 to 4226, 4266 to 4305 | -0.7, 16.7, 17.5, 17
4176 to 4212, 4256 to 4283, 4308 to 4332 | -1.8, 16.2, 18.6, 17.6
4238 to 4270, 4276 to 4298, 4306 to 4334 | 1.4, 18.9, 18.4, 18.7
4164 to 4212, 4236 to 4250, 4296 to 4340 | -1.4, 16.3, 17.9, 17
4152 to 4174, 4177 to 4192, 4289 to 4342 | -0.2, 16.4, 17.9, 16.6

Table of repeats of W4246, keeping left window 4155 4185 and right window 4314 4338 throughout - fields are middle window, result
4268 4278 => -0.008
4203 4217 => 0.038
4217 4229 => -0.009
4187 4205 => 0.089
